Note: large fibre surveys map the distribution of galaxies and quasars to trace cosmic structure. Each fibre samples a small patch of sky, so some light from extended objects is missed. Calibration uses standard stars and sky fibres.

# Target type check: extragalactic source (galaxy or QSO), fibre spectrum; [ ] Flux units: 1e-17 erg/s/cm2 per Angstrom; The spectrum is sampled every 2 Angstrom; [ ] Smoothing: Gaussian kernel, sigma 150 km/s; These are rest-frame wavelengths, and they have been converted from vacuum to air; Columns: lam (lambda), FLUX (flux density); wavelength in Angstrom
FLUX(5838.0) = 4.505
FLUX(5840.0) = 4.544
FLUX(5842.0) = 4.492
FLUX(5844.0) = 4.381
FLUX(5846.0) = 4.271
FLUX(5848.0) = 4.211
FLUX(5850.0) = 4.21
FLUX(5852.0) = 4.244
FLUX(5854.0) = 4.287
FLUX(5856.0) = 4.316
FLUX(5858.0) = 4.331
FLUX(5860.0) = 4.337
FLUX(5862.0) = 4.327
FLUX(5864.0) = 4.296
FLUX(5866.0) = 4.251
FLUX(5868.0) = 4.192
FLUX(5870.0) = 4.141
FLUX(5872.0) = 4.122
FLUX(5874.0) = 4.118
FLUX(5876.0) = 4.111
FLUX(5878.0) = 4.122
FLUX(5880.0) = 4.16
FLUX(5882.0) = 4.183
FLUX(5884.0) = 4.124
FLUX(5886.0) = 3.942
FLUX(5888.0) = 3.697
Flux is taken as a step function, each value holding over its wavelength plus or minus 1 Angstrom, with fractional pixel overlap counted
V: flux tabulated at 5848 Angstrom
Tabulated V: 4.211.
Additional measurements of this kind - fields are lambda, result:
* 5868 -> 4.192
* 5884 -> 4.124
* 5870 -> 4.141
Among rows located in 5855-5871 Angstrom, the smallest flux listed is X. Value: 4.141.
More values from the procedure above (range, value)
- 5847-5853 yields 4.21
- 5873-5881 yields 4.111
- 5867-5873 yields 4.122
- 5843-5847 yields 4.271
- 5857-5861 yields 4.331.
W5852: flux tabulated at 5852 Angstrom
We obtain 4.244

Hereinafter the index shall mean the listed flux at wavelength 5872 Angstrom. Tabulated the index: 4.122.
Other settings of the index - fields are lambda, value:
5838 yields 4.505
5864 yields 4.296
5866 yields 4.251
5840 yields 4.544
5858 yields 4.331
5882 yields 4.183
